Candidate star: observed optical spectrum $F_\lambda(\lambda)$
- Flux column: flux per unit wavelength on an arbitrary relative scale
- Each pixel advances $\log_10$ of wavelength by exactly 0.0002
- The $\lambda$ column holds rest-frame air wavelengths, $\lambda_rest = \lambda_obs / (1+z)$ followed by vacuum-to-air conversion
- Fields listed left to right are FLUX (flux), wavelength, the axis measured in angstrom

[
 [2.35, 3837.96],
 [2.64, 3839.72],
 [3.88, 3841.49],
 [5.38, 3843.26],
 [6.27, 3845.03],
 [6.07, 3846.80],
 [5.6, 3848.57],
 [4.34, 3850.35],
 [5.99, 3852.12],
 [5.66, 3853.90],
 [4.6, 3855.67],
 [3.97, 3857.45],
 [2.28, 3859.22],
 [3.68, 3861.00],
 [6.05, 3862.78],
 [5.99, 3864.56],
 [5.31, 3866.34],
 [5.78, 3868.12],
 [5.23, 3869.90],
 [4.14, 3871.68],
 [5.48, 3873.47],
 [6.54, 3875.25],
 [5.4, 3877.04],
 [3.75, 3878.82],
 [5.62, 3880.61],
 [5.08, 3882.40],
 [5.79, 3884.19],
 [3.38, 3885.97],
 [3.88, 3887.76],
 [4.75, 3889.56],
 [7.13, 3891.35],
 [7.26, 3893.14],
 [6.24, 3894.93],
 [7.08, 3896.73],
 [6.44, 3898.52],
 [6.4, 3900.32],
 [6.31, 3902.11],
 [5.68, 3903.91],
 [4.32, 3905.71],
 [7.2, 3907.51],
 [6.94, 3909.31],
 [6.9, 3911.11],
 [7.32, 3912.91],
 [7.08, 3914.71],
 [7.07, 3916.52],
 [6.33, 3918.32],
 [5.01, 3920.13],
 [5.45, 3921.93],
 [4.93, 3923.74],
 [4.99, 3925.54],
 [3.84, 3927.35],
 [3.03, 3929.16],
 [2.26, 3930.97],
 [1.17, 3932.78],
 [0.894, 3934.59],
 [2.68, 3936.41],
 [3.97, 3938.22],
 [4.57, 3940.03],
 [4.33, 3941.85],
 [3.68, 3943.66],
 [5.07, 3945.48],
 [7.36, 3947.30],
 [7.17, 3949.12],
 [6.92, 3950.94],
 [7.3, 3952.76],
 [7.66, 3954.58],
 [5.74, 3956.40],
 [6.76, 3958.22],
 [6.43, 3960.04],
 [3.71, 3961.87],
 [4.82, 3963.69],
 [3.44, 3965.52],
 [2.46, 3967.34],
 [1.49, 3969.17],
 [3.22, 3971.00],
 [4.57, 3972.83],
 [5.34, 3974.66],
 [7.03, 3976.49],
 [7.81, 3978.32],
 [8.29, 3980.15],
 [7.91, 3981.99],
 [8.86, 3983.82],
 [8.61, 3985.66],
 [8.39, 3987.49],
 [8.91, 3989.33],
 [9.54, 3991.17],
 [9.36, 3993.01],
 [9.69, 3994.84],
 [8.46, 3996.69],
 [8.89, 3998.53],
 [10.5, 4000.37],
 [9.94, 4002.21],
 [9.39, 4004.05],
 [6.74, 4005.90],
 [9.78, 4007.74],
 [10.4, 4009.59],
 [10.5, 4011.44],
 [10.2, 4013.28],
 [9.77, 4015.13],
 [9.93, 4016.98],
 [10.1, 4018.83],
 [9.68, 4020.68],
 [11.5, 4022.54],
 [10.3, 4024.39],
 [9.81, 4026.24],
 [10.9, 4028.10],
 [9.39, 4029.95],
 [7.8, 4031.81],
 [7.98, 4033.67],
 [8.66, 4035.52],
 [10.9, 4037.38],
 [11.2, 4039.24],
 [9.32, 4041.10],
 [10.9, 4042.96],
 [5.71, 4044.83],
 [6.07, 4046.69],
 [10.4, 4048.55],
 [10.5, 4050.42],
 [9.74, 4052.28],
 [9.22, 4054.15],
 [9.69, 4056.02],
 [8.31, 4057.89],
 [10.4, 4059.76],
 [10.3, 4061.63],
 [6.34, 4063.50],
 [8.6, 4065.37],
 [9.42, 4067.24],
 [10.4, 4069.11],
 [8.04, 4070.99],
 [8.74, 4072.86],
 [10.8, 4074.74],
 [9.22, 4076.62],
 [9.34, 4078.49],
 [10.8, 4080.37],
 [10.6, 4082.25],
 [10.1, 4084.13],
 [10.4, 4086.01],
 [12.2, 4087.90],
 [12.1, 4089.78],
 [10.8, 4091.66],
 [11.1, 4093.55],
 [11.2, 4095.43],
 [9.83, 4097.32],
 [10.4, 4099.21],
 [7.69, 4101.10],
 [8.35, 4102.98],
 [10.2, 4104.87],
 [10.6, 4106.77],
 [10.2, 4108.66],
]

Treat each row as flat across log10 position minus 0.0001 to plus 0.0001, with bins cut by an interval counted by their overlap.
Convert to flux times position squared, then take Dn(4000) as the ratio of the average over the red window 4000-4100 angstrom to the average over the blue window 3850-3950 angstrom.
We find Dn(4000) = 2.04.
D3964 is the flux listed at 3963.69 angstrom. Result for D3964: 4.82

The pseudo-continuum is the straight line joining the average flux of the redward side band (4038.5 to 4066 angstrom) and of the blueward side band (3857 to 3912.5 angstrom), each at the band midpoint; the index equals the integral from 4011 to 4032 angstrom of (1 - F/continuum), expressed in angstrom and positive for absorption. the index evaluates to -4.0 angstrom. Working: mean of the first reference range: 5.52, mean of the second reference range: 9.1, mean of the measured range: 10.1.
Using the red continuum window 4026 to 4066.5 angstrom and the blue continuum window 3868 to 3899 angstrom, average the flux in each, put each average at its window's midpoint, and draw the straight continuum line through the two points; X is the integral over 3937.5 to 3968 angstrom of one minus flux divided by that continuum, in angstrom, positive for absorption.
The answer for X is 7.1 angstrom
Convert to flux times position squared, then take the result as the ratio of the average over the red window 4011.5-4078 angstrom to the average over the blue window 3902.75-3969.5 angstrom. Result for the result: 2.0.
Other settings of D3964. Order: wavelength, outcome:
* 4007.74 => 9.78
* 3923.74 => 4.93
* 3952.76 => 7.3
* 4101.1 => 7.69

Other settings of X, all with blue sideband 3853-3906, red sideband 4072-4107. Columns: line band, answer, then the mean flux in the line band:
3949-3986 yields 7.4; 5.91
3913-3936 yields 6.9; 4.4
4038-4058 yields 0.0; 9.25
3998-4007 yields -1.0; 9.12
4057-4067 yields 0.8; 8.84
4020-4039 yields -2.0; 9.75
